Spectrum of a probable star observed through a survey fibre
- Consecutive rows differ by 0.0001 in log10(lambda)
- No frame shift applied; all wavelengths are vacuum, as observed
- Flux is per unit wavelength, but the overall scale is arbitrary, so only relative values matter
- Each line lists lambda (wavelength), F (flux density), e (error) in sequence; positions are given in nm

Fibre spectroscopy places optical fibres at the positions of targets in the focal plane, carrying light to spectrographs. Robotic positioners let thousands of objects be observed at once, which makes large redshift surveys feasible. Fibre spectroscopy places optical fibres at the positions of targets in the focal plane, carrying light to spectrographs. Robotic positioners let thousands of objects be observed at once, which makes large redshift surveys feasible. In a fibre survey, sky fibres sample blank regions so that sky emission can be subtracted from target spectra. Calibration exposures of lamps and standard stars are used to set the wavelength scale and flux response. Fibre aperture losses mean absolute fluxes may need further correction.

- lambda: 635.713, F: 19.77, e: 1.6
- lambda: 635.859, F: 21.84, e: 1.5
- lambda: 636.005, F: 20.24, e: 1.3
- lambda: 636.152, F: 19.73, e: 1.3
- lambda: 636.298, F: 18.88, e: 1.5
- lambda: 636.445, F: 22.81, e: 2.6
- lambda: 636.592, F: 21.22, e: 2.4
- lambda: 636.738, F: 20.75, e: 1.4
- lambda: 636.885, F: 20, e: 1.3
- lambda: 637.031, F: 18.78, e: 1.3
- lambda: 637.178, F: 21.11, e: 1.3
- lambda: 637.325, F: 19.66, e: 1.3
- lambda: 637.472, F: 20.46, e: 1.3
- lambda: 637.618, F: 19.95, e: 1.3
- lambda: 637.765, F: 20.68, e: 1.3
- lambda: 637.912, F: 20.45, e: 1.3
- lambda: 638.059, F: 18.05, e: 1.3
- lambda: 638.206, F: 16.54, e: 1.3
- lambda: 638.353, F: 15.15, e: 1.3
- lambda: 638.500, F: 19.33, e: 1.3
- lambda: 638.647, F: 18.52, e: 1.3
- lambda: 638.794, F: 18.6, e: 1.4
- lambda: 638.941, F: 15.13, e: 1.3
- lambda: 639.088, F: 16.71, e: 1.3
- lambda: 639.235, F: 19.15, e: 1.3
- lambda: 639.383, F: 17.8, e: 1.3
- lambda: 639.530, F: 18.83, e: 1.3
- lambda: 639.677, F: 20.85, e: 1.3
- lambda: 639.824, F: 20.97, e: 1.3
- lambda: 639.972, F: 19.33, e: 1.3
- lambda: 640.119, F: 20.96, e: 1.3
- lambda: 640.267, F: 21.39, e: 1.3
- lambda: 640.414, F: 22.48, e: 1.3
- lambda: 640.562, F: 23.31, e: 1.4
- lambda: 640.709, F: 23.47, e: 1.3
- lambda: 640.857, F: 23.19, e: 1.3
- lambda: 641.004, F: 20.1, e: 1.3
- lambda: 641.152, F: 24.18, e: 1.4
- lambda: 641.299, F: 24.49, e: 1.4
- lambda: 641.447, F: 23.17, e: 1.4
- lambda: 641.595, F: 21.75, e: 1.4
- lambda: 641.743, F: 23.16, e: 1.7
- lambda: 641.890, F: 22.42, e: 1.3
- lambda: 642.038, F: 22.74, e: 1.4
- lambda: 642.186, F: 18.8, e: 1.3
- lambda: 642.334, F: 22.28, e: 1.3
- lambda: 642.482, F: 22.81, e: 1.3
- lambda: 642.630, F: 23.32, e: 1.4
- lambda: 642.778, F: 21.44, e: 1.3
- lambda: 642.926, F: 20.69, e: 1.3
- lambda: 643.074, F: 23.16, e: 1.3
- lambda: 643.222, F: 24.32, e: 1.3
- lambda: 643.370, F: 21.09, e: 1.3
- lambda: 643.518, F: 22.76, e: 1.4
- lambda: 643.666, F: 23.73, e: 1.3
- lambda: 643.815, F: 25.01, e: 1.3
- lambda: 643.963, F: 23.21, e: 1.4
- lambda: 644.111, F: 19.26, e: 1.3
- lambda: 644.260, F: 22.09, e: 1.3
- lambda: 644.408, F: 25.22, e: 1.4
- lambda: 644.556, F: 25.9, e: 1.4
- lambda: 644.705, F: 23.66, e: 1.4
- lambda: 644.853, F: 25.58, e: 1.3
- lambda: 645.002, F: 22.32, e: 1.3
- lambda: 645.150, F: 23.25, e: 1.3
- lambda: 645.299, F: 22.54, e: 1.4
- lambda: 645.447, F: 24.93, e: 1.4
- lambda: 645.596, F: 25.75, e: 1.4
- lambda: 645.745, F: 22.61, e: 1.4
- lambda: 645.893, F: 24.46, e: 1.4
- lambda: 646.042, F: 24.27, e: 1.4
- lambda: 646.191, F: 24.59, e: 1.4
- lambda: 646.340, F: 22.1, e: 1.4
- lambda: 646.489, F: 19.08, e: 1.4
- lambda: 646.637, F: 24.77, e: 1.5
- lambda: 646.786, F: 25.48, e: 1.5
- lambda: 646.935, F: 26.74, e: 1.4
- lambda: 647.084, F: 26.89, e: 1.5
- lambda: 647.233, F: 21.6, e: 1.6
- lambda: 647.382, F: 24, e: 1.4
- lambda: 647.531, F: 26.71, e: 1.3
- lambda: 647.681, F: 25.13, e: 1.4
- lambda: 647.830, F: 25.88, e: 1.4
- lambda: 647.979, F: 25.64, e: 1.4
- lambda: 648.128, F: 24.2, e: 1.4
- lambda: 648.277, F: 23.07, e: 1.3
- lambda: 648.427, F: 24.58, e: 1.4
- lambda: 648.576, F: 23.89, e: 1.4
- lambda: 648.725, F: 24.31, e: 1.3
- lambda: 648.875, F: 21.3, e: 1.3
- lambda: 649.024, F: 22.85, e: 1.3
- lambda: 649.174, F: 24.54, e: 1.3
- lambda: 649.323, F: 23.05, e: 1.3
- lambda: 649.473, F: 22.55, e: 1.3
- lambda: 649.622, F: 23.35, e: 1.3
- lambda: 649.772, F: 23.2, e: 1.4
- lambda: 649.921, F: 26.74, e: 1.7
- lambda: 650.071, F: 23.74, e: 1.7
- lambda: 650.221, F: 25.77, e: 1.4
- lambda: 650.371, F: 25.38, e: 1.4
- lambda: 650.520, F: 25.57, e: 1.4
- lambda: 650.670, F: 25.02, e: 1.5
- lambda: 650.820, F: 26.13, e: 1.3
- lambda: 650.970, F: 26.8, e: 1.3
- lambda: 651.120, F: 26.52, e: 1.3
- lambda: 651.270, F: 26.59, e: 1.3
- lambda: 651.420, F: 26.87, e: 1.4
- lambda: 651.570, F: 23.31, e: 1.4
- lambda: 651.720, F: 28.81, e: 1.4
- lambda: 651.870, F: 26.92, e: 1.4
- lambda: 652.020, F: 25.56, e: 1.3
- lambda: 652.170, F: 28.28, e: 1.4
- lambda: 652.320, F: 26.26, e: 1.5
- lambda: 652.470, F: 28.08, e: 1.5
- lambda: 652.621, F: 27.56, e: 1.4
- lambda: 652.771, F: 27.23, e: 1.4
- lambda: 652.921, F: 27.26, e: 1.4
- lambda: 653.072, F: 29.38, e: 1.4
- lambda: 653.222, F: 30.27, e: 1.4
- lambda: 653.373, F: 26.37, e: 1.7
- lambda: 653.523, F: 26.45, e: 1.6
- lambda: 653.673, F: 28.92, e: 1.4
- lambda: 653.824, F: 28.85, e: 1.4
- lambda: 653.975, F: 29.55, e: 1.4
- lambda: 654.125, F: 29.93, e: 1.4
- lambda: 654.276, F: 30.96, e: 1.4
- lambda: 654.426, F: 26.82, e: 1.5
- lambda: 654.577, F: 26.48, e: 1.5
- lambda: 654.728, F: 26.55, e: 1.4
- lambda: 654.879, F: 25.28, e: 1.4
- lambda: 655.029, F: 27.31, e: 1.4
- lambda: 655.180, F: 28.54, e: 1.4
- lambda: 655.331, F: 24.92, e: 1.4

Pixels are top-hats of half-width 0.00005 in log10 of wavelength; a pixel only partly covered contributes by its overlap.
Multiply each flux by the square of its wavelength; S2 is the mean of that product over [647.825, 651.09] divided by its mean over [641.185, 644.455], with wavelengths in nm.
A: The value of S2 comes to 1.1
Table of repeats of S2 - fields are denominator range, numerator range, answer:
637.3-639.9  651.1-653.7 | 1.52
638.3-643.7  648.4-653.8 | 1.26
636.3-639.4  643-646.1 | 1.26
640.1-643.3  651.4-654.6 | 1.28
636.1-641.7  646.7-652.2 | 1.28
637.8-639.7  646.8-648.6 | 1.42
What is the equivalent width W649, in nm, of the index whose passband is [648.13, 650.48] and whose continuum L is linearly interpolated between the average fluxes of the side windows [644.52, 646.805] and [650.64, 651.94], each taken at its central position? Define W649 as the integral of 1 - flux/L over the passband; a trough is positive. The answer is 0.141 nm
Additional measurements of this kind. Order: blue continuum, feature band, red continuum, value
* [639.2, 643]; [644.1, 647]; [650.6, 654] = 0.01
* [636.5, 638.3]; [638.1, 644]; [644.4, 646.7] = 0.13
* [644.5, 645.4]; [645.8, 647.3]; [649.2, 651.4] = 0.01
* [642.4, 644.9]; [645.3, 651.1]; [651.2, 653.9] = 0.21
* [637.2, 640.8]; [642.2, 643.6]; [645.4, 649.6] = -0.04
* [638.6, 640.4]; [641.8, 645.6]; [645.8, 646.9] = -0.18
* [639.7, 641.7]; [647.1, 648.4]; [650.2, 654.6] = 0.03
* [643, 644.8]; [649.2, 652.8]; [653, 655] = 0.13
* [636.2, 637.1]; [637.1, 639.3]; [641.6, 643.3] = 0.24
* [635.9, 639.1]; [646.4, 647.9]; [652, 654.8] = 0.00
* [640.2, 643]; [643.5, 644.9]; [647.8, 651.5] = -0.03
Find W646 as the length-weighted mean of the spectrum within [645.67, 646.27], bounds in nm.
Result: 24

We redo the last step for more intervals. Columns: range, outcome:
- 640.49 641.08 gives 22.5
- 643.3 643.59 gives 21.9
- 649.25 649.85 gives 23.1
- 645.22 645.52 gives 23.7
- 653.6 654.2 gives 29.3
